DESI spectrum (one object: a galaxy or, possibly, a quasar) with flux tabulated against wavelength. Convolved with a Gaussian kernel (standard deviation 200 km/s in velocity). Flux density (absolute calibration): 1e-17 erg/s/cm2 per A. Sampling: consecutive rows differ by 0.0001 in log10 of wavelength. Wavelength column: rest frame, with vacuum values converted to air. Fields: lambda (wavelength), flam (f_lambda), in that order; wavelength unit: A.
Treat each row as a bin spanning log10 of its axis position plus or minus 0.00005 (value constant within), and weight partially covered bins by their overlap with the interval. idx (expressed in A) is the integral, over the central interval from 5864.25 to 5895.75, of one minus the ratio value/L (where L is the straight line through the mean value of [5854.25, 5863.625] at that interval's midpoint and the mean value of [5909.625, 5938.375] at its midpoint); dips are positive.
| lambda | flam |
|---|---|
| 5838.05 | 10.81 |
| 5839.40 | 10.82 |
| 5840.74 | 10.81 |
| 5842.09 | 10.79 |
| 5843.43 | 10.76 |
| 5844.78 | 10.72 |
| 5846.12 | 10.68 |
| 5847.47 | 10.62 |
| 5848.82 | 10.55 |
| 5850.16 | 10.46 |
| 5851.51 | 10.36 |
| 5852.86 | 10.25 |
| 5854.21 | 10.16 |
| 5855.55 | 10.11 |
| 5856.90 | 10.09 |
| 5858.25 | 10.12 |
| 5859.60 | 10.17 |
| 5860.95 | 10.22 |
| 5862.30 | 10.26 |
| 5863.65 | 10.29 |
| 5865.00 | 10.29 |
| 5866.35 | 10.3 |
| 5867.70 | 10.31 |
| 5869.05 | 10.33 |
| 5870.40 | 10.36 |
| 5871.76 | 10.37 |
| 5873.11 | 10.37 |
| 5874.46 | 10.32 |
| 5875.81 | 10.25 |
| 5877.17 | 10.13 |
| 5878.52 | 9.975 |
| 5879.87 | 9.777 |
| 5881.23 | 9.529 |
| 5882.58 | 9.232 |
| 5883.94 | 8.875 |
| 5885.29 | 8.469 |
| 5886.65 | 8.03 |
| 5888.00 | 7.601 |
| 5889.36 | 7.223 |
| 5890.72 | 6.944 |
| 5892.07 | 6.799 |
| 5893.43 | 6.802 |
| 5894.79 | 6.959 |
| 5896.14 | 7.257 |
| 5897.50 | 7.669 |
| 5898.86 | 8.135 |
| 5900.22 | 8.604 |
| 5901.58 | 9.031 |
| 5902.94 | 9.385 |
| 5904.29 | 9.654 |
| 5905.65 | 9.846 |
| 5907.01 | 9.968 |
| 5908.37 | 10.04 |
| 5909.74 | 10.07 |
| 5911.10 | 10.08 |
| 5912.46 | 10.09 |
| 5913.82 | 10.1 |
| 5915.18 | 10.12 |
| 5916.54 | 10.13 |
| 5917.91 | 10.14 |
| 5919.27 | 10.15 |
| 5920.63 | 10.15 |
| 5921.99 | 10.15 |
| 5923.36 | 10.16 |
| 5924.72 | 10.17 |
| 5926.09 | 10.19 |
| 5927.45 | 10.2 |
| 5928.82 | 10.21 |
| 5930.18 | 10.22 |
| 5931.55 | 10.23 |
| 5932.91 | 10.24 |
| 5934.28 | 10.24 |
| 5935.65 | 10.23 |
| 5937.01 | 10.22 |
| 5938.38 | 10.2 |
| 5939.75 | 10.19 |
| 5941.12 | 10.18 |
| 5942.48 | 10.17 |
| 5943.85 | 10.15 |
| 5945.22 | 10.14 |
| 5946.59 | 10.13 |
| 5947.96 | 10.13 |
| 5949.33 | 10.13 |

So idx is 3.38 A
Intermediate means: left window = 10.2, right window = 10.2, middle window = 9.08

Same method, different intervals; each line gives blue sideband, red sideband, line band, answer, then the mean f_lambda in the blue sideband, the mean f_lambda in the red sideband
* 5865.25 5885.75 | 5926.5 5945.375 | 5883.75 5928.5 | 4.4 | 9.93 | 10.2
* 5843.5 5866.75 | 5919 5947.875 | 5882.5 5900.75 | 4.6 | 10.3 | 10.2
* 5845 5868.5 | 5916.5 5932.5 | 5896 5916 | 1.6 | 10.3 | 10.2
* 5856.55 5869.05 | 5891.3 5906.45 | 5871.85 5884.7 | -0.6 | 10.2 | 8.21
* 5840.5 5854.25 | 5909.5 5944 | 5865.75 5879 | 0.2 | 10.6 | 10.2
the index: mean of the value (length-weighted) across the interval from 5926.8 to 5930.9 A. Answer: 10.2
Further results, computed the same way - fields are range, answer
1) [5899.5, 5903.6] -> 8.99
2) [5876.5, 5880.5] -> 9.98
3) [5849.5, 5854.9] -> 10.3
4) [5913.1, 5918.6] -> 10.1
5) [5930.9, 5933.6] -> 10.2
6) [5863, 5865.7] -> 10.3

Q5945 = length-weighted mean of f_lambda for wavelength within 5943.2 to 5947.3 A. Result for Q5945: 10.1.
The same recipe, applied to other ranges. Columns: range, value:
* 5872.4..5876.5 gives 10.3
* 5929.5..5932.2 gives 10.2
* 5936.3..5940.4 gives 10.2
